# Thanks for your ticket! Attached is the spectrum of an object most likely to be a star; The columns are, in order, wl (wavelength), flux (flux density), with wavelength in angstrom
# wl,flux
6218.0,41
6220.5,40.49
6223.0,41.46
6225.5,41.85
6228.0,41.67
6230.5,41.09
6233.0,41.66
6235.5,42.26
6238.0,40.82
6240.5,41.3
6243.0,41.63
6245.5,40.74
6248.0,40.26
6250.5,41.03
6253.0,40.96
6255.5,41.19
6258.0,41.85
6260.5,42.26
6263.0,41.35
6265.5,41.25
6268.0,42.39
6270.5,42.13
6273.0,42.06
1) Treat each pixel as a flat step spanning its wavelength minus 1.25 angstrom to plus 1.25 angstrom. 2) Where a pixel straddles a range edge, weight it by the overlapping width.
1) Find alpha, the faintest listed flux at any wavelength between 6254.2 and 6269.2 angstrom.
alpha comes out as 41.19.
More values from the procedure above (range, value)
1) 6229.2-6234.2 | 41.09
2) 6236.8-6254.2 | 40.26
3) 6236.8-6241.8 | 40.82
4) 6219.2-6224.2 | 40.49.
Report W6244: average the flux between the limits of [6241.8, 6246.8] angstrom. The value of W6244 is 41.2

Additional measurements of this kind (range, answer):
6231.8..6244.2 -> 41.5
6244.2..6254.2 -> 40.8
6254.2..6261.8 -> 41.8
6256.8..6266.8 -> 41.7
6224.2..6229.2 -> 41.8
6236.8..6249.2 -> 41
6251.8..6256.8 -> 41.1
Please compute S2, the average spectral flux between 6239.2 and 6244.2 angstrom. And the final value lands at 41.5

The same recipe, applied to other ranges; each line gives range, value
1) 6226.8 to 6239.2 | 41.5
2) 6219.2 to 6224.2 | 41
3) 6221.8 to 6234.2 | 41.5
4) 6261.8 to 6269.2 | 41.7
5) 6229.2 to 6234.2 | 41.4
